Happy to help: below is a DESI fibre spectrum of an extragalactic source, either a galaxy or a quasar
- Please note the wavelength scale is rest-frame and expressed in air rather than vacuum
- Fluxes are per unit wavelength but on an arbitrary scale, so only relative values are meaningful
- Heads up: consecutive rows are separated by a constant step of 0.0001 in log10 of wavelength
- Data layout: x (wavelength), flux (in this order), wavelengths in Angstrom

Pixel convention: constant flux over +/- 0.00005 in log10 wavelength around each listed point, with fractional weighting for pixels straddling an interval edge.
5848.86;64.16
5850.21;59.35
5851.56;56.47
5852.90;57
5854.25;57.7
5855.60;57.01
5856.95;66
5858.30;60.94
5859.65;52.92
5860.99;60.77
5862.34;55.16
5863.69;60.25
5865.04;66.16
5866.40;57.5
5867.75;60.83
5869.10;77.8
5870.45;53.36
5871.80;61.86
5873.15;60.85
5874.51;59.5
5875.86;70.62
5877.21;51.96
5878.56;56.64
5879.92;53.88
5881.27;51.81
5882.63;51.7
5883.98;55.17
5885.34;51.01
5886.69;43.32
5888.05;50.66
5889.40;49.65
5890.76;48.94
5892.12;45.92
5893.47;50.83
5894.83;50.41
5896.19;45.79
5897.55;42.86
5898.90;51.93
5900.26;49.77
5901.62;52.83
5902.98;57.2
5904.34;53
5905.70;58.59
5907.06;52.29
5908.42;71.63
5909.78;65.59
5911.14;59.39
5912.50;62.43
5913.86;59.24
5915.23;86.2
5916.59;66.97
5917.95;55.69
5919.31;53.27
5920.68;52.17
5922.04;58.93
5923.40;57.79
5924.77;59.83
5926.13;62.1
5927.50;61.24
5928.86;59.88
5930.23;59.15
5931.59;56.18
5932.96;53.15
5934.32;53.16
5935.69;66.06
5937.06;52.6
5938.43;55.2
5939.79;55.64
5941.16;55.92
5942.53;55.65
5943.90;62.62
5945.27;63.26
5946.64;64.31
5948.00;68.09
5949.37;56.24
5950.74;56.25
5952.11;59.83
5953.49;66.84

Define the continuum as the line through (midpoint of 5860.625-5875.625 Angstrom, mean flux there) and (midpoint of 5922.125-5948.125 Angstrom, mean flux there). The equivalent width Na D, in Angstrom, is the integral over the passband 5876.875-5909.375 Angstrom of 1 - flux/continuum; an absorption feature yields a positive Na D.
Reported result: 4.5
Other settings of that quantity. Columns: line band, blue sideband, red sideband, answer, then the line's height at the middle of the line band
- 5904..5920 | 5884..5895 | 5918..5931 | -2.1 Angstrom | 54.9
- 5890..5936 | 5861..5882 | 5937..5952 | 1.9 Angstrom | 59.4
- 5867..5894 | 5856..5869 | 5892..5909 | 0.8 Angstrom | 56.9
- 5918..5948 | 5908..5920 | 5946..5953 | 2.1 Angstrom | 62.6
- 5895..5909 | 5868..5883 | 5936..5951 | 1.4 Angstrom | 59.2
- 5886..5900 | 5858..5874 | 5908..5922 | 3.1 Angstrom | 61.9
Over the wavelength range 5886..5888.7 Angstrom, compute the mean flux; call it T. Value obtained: 47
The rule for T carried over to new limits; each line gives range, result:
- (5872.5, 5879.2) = 59.9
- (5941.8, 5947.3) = 61.3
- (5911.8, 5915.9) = 69.1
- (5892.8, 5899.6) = 48.4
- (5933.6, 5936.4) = 59.4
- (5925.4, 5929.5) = 61.1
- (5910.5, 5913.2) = 61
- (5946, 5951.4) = 61.3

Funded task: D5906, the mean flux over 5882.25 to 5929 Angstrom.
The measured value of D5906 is 55.8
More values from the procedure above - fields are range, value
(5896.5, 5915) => 57.2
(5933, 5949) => 59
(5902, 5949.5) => 59.7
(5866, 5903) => 54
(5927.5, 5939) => 57.2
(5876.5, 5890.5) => 51.6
